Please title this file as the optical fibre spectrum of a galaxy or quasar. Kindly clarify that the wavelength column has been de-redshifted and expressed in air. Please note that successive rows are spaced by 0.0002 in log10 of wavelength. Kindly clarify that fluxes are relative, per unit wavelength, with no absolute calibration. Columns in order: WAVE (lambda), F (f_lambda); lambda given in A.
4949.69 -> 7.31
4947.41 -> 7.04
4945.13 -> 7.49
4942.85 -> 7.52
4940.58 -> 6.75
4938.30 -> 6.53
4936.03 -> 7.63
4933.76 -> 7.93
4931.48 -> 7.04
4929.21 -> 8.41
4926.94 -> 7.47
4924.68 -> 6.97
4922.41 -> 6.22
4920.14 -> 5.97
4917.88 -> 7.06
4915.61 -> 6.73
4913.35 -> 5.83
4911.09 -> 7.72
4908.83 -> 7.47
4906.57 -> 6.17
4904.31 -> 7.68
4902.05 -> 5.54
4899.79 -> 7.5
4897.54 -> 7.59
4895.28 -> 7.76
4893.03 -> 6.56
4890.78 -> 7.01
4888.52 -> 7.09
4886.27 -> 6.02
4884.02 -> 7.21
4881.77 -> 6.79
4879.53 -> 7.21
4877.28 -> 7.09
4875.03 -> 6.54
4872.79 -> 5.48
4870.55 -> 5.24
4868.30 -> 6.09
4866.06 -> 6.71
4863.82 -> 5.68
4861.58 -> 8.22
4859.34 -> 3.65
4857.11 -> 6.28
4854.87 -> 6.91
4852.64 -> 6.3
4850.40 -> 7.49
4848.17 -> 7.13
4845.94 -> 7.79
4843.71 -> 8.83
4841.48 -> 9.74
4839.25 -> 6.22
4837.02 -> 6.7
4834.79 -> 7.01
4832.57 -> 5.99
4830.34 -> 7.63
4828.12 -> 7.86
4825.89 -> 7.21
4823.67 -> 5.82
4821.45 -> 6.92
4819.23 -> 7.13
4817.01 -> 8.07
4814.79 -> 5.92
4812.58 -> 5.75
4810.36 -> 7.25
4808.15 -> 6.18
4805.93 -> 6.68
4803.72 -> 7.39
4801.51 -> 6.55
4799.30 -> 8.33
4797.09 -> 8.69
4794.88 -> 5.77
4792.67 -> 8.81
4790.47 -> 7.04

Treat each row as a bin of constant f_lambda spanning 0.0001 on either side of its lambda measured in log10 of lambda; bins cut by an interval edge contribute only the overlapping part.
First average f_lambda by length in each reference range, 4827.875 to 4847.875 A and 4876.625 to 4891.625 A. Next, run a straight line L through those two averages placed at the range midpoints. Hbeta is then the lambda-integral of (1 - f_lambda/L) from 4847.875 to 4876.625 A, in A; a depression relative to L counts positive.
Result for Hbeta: 3.7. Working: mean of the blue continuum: 7.5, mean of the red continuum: 6.91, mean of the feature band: 6.27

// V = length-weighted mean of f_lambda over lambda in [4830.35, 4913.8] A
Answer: 6.84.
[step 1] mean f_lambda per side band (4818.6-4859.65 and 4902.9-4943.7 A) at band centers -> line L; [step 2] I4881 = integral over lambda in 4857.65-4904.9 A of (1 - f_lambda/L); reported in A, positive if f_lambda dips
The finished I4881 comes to 3.07 A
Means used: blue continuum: 7.04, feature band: 6.59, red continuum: 7.05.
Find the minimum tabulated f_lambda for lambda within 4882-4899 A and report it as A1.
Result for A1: 6.02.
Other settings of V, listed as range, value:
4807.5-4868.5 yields 6.89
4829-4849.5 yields 7.46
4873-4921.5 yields 6.85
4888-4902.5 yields 7.07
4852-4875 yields 6.08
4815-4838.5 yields 6.98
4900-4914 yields 6.82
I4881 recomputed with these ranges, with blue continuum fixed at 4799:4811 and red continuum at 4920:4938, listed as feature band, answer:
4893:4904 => 0.1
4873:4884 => 0.5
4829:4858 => -0.8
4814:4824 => 0.2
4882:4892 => 0.5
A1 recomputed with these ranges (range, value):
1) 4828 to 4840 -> 5.99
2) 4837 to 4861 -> 3.65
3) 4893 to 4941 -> 5.54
